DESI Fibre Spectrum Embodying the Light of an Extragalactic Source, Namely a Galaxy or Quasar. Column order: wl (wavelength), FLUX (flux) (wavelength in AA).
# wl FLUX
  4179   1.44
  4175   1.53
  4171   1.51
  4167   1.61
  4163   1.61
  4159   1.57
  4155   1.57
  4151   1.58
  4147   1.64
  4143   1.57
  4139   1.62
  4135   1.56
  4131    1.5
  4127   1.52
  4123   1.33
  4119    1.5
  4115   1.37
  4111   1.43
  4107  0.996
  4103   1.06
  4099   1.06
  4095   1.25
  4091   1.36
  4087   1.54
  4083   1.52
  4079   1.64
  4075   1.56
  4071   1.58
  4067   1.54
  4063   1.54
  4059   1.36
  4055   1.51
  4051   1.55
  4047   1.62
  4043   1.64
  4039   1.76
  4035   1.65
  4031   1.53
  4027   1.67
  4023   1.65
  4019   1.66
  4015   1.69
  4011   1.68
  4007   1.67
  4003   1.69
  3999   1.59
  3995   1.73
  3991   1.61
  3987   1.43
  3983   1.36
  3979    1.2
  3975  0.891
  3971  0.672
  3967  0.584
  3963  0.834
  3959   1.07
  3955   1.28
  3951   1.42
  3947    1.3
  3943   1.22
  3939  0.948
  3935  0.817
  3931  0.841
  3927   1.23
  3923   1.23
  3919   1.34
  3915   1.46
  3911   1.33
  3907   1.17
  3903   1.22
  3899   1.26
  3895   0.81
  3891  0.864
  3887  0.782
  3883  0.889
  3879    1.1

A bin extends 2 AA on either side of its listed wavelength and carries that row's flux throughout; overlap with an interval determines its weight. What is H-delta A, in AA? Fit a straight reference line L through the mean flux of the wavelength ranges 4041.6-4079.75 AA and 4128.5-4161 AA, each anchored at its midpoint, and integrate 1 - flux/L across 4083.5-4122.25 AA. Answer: 6.6 AA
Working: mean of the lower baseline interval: 1.55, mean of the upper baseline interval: 1.58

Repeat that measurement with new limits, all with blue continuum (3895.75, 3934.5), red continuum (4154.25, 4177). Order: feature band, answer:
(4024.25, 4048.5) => -4.7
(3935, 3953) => 1.0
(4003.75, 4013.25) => -2.4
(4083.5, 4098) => 0.8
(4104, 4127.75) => 2.5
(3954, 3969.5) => 4.4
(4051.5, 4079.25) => -2.1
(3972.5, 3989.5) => 1.1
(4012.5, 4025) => -2.9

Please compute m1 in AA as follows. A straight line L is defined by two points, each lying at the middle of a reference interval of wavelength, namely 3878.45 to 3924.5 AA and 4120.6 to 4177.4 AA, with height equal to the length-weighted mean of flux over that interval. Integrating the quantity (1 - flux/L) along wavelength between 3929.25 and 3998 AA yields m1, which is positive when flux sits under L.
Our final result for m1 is 5.3 AA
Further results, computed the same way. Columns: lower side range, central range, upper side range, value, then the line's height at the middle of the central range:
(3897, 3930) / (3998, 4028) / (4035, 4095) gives -4.5 AA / 1.45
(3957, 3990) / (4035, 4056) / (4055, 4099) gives -4.6 AA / 1.33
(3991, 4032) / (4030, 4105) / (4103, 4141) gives 2.2 AA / 1.53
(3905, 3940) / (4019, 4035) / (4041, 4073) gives -1.9 AA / 1.46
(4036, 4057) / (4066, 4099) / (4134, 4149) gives 2.9 AA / 1.61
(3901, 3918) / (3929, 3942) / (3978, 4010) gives 4.5 AA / 1.38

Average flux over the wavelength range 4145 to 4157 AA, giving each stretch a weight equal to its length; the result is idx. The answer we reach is 1.6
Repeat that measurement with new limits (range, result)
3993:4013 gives 1.67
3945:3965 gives 1.18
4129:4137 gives 1.53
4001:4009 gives 1.68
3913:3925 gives 1.34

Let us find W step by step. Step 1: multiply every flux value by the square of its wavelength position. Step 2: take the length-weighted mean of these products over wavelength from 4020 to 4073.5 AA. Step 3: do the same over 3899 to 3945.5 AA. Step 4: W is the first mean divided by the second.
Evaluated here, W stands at 1.44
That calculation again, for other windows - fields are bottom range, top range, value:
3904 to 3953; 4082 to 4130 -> 1.22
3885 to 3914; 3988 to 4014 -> 1.62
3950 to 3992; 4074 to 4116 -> 1.29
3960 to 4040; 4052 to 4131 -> 1.04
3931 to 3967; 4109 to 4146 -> 1.53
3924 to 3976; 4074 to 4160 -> 1.54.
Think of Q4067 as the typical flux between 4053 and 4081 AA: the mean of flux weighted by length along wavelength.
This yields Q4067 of 1.53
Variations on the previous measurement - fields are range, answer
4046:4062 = 1.5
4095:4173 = 1.45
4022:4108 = 1.48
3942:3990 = 1.11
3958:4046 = 1.43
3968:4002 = 1.3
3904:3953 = 1.19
